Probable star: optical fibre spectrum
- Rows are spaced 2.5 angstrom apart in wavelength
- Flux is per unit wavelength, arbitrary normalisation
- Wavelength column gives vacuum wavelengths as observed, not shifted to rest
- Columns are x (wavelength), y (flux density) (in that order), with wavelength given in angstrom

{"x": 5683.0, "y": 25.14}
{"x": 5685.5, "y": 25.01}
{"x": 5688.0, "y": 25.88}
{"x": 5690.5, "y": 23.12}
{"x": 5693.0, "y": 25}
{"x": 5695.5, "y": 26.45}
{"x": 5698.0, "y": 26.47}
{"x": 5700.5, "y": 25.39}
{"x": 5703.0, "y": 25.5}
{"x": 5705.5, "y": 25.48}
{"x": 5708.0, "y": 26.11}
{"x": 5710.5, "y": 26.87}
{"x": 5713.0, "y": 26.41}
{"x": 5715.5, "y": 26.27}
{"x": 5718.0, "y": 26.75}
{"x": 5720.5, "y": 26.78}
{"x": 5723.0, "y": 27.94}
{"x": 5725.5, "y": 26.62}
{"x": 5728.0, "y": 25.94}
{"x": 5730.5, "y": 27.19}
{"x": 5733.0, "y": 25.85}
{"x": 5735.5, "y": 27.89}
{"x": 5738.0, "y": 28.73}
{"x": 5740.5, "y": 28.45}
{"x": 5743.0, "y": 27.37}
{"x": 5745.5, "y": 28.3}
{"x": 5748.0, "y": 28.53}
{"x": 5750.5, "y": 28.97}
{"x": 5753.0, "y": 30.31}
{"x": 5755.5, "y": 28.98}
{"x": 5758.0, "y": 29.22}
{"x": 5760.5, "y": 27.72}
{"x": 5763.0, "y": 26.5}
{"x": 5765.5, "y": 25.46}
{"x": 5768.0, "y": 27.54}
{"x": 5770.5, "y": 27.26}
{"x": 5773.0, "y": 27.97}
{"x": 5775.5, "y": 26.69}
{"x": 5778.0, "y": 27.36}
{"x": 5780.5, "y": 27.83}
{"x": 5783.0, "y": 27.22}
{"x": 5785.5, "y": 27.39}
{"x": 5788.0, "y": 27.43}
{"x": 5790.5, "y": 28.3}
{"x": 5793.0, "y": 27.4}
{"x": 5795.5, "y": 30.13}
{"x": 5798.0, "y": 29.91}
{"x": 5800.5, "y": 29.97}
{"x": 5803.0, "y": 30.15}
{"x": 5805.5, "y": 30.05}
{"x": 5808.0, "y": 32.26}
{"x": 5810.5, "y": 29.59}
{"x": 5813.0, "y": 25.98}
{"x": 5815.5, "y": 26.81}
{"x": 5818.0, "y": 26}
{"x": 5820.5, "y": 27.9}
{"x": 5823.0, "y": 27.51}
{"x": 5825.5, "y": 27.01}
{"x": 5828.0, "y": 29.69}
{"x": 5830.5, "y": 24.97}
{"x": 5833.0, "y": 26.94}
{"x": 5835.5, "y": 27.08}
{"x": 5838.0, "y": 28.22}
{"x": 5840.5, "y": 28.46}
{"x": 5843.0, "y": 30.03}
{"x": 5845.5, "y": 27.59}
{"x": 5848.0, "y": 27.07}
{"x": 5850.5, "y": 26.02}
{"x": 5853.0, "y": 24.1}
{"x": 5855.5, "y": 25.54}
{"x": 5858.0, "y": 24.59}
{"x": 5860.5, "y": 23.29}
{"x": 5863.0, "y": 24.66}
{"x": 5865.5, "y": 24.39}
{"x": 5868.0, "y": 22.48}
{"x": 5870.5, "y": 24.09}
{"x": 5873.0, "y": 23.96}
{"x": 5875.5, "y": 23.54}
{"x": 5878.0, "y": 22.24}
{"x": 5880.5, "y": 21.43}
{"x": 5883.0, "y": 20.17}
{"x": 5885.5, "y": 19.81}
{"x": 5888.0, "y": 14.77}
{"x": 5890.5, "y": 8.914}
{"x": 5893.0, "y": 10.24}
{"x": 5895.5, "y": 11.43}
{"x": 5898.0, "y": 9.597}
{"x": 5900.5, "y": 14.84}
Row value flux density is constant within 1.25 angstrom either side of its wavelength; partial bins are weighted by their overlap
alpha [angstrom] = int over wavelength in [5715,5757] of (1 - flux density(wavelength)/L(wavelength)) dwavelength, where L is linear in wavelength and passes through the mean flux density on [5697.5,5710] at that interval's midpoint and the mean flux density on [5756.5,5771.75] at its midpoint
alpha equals -1.8 angstrom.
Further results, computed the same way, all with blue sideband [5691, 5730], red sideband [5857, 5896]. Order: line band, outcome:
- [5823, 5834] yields -2.66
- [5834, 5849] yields -4.66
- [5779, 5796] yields -3.24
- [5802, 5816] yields -4.10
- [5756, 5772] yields -2.05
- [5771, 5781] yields -1.51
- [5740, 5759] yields -3.05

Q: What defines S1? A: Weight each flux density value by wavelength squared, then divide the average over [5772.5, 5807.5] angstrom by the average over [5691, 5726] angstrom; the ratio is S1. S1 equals 1.12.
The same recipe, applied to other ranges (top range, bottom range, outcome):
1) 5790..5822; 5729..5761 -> 1.04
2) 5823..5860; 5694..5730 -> 1.07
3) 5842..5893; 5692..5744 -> 0.89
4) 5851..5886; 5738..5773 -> 0.86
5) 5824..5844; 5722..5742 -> 1.05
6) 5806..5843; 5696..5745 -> 1.08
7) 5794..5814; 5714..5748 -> 1.12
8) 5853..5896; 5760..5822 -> 0.76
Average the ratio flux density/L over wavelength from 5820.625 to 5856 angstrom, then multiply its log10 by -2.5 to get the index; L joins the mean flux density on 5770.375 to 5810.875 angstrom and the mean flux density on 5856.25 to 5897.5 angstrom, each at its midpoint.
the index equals -0.15 mag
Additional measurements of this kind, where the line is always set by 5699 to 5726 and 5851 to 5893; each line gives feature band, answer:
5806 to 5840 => -0.205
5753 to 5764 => -0.140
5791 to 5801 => -0.223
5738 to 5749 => -0.113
